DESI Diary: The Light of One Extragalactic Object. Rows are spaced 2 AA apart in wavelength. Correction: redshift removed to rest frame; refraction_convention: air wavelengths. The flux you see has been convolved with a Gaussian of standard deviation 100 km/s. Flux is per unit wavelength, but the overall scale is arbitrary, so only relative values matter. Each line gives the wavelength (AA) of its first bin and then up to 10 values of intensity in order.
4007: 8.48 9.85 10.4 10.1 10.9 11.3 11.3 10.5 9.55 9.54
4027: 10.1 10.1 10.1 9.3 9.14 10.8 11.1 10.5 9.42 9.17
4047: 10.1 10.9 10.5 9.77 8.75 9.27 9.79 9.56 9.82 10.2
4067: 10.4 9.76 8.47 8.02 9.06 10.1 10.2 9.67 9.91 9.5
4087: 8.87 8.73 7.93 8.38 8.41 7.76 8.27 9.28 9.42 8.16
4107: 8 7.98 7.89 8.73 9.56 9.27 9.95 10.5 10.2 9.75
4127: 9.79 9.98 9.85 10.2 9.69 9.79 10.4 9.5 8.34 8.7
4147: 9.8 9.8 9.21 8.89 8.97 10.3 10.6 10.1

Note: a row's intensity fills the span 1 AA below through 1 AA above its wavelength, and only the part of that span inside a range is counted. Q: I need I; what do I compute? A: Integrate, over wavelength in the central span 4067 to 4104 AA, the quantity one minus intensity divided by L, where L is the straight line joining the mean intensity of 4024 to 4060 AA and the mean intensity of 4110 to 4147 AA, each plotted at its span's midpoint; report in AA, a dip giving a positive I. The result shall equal 2.7 AA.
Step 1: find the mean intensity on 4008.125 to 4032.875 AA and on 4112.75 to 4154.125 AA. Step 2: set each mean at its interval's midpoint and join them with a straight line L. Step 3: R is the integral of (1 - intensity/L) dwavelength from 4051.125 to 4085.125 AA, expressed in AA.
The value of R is 1.47 AA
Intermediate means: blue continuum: 10.3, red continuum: 9.63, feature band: 9.57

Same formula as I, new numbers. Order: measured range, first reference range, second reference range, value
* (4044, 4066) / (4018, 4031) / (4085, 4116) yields -0.7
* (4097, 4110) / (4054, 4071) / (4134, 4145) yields 1.5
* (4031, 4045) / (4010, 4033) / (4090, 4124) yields 0.0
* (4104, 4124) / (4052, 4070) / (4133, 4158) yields 1.1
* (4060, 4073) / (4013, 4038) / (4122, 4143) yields 0.6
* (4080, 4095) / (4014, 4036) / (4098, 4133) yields 0.9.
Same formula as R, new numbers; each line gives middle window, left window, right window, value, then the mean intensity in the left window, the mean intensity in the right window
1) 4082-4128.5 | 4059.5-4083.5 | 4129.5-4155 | 2.8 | 9.6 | 9.5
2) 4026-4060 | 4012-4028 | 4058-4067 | 0.7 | 10.4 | 9.9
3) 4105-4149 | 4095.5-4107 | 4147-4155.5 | -2.4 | 8.52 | 9.3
